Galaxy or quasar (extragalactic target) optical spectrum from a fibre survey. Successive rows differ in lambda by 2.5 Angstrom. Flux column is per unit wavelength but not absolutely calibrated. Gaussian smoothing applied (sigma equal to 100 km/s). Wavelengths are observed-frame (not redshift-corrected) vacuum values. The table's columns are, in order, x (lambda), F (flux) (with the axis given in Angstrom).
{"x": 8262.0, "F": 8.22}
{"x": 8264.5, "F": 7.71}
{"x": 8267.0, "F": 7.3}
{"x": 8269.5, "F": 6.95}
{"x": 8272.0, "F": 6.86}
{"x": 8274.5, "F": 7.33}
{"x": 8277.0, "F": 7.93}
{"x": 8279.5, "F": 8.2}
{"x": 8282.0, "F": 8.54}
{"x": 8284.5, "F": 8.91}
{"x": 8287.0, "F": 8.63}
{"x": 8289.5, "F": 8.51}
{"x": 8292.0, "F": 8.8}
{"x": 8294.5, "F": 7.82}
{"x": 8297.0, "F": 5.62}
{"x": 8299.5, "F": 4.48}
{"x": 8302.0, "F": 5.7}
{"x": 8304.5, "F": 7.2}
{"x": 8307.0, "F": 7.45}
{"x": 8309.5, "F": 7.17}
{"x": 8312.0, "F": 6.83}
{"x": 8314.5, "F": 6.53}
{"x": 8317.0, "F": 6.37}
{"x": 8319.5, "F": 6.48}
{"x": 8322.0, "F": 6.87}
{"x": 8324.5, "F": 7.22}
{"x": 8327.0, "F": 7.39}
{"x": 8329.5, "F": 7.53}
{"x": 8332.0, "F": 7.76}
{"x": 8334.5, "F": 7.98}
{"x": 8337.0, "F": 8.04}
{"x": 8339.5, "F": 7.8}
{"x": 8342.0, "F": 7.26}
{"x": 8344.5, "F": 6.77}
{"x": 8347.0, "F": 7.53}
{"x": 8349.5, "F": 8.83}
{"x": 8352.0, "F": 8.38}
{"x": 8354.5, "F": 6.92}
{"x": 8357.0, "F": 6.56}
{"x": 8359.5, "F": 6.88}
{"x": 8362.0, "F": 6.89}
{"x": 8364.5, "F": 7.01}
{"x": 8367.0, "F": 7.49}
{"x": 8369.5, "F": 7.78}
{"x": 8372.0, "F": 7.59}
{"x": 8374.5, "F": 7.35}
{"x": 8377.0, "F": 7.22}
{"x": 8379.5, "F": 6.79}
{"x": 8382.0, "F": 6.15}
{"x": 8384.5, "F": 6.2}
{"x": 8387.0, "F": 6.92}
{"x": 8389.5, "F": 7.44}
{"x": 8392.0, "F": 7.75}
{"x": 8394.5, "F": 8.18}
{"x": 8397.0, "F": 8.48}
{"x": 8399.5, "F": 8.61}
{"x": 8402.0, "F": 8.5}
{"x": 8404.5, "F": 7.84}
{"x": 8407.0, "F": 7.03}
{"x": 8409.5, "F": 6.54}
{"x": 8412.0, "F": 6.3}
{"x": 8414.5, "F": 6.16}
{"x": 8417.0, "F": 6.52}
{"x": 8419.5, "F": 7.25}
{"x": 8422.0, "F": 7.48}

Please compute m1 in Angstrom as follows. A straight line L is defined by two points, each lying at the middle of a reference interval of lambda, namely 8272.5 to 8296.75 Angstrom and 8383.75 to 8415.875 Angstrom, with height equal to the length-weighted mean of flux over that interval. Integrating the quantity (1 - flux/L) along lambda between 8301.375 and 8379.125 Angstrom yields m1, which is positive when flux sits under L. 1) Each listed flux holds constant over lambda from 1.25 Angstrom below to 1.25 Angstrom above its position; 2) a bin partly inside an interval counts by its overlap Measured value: 5.2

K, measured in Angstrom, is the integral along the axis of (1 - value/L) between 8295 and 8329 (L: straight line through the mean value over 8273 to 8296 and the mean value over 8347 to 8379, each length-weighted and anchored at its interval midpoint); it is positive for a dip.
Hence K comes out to 5.7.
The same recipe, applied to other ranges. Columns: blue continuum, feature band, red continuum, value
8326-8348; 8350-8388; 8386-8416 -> 2.07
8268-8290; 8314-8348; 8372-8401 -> 1.84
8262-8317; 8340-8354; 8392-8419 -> -0.61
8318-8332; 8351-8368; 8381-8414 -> 0.25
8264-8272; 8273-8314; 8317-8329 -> -1.88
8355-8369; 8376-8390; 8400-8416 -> 0.63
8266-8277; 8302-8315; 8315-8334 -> 0.35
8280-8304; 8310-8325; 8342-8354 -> 1.74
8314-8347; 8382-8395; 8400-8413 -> 0.33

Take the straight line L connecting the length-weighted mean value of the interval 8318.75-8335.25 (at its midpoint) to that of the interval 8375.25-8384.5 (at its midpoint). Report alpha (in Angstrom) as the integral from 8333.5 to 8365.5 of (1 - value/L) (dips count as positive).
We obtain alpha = -1.8 Angstrom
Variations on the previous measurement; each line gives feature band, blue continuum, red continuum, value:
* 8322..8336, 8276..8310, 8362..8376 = -0.1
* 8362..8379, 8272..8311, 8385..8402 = 0.9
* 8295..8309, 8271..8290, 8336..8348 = 2.9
